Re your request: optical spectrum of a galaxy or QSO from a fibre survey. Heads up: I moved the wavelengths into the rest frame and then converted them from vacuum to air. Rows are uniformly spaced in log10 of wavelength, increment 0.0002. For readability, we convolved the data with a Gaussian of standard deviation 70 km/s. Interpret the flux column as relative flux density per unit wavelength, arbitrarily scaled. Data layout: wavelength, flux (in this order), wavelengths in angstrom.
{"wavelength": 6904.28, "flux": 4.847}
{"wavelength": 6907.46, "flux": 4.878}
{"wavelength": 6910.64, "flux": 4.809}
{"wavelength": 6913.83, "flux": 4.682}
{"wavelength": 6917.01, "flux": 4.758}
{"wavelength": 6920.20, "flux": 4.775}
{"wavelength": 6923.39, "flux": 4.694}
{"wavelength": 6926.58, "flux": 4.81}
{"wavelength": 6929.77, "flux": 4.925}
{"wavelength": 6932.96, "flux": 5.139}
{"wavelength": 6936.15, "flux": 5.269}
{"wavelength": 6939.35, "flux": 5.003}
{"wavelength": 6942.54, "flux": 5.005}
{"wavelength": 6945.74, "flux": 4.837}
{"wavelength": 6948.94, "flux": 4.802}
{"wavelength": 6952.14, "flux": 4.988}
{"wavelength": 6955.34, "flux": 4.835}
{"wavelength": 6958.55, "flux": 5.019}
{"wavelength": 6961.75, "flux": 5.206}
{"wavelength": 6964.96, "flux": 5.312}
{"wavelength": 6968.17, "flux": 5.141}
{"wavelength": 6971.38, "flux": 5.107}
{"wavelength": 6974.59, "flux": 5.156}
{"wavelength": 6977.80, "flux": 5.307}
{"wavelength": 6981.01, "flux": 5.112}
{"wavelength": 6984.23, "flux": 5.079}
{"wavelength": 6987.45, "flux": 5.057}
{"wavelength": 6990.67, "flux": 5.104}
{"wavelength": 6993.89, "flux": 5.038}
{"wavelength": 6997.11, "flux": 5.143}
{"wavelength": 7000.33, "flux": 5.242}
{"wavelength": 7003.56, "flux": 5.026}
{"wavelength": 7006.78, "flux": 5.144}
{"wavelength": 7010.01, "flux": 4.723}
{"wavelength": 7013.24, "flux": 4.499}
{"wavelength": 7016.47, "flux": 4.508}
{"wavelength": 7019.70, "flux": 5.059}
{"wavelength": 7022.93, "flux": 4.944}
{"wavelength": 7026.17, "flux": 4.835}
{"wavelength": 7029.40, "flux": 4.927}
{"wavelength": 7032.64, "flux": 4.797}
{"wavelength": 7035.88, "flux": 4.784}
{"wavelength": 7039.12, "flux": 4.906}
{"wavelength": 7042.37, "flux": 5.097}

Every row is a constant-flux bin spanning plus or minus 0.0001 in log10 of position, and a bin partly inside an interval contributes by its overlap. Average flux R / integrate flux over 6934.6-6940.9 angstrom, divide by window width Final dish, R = 5.13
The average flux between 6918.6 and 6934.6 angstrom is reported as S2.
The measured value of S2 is 4.87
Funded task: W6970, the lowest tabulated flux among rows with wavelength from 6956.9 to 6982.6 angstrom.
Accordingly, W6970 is 5.019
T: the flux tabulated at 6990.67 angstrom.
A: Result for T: 5.104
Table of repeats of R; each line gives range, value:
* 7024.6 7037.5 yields 4.84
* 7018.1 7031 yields 4.94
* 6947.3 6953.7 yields 4.89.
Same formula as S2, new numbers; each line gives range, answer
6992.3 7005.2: 5.11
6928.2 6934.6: 5.04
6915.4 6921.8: 4.76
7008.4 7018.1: 4.58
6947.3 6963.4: 4.97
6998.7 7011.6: 5.03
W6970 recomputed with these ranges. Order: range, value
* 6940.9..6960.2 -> 4.802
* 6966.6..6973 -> 5.107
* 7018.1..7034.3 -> 4.797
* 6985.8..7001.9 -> 5.038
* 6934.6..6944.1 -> 5.003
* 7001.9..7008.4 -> 5.026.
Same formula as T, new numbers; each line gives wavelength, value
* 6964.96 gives 5.312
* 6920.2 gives 4.775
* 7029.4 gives 4.927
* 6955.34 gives 4.835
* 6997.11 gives 5.143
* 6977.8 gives 5.307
